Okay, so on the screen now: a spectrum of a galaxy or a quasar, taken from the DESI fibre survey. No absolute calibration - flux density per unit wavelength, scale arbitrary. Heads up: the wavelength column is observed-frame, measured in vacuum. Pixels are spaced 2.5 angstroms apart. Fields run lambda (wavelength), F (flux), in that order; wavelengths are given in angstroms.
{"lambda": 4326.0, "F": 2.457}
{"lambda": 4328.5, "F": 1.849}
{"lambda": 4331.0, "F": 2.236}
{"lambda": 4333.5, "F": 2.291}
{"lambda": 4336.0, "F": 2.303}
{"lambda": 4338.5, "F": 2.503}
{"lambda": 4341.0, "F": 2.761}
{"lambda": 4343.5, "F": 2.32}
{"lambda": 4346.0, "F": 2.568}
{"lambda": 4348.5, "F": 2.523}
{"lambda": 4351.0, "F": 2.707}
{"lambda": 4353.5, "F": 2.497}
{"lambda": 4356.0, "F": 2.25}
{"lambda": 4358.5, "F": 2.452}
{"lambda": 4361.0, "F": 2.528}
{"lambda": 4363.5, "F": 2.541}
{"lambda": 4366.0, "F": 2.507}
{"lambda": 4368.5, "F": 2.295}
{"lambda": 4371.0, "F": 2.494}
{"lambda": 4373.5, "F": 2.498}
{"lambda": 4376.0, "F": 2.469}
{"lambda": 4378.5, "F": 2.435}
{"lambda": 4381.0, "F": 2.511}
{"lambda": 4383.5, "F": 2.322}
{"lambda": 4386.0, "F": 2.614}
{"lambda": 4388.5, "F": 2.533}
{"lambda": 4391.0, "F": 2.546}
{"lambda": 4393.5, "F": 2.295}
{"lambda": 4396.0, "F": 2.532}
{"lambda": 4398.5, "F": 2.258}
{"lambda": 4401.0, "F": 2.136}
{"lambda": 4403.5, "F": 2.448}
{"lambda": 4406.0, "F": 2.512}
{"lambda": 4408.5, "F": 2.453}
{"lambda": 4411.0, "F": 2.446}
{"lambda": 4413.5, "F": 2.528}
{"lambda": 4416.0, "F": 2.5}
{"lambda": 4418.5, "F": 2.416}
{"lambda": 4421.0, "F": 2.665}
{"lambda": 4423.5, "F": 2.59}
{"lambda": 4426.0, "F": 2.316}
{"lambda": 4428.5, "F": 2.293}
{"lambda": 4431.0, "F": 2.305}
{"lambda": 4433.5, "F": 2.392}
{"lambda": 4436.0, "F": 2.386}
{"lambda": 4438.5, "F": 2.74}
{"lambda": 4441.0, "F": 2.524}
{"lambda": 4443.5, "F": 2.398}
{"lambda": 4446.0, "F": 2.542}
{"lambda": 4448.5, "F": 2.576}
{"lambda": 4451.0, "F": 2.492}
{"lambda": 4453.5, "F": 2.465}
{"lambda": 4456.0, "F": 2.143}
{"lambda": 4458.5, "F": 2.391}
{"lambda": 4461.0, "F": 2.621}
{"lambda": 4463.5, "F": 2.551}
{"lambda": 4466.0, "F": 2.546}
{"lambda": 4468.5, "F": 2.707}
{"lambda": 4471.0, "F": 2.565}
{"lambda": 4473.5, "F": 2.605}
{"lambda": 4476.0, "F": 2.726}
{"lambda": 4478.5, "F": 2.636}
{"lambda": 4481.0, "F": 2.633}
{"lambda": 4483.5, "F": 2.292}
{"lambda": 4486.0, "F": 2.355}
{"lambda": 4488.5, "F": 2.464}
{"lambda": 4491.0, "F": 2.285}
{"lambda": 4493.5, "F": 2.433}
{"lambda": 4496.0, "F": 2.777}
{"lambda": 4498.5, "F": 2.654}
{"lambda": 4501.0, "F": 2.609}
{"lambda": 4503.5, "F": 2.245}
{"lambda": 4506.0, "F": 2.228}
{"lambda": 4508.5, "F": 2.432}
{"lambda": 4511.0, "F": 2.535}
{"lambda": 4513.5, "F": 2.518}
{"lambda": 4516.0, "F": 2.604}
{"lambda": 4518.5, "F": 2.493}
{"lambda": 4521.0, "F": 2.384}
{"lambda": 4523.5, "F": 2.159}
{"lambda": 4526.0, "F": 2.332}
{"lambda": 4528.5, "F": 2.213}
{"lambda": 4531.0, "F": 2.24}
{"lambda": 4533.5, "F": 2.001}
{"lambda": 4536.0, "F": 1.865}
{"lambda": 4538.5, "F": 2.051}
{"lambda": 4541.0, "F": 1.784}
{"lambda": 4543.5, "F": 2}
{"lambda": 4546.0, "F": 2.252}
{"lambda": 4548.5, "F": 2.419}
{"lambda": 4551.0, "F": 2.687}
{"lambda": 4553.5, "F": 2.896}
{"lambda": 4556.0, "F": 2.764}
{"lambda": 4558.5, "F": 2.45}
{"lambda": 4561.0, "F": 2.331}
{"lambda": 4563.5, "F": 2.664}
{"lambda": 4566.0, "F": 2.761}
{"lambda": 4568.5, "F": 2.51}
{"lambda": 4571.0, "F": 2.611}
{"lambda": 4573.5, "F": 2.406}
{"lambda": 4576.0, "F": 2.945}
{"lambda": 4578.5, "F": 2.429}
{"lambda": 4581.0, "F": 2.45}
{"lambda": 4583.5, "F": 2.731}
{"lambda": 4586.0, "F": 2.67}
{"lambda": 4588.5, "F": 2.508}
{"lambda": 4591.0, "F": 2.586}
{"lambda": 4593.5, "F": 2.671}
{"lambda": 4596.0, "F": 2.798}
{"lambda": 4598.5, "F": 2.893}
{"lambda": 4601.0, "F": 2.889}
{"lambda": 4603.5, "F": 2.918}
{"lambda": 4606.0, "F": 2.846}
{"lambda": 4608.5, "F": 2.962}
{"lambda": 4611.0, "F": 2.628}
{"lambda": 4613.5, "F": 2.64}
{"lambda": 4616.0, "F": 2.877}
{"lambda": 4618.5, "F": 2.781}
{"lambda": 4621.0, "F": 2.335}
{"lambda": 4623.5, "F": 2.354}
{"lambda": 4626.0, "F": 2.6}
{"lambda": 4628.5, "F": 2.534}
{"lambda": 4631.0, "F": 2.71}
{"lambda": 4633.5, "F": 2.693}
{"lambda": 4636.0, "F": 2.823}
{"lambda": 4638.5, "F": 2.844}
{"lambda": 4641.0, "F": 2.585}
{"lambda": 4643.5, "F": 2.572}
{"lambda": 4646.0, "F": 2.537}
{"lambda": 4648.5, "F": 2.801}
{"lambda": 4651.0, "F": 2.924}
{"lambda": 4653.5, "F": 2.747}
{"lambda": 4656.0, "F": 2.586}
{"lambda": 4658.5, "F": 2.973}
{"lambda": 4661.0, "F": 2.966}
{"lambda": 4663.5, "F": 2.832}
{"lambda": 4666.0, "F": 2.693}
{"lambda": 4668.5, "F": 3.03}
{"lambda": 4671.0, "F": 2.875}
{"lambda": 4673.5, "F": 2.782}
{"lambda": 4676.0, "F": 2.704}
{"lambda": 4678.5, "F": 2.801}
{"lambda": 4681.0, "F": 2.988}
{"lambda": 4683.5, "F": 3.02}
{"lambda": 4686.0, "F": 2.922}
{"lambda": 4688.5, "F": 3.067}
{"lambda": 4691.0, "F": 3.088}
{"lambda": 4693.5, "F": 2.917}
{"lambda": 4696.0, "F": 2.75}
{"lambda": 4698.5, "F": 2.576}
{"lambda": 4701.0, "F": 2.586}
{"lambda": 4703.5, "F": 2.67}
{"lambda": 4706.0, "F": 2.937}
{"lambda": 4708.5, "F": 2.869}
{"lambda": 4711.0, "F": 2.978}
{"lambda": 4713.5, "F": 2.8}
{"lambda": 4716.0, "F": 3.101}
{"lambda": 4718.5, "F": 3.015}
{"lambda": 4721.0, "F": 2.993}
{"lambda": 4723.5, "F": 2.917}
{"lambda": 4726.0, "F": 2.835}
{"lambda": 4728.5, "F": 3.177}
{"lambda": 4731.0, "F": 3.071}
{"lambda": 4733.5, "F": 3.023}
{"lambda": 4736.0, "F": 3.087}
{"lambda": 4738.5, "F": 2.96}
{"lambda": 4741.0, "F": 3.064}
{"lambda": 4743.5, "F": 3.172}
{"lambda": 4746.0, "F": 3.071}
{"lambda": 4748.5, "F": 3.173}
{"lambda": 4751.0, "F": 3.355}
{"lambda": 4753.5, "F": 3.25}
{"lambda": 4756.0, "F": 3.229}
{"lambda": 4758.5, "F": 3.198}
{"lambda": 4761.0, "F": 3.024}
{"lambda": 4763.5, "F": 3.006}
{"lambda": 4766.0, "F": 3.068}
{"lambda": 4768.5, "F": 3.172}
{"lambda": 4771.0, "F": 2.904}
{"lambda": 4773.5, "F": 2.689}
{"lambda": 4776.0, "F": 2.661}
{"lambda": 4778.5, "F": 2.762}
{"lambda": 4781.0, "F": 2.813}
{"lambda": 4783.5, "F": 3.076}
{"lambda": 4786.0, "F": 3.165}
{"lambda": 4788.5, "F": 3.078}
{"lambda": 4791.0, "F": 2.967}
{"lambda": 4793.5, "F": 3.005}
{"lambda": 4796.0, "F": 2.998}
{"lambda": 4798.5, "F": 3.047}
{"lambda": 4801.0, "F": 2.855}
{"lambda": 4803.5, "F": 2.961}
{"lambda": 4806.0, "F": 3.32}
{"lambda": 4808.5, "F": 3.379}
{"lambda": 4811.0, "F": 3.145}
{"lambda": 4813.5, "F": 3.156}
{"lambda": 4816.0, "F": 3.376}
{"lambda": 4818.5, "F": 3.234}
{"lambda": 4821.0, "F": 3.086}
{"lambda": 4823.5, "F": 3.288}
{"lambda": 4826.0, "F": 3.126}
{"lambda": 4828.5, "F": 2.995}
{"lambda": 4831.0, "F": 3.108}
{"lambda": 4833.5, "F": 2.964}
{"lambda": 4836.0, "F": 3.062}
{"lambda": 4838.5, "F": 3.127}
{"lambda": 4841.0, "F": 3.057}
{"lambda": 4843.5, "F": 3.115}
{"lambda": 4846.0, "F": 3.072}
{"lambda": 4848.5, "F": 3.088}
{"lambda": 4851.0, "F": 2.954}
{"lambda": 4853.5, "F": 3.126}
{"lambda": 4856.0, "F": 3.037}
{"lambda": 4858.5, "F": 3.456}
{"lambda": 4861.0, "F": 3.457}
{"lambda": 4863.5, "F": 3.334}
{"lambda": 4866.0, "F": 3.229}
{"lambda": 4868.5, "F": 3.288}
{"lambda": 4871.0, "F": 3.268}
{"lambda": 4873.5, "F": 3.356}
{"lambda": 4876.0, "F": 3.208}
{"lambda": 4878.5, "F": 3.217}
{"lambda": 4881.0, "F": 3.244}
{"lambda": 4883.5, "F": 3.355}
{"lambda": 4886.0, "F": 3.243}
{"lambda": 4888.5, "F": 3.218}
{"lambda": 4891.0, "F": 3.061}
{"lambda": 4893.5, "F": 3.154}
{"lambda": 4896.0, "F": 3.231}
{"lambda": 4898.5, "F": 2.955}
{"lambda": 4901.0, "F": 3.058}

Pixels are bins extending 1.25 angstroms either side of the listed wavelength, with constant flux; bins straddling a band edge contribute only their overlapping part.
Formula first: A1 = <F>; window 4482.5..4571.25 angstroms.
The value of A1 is 2.4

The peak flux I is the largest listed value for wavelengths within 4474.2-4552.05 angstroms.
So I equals 2.777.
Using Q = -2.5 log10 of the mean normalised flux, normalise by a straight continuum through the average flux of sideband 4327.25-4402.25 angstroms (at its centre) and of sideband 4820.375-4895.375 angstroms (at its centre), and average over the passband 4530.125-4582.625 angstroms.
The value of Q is 0.132 mag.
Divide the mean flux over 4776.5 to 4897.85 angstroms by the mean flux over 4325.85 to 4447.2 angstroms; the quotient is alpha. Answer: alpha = 1.29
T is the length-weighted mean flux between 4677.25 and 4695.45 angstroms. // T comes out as 2.96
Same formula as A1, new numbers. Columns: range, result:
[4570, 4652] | 2.68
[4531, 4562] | 2.29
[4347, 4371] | 2.48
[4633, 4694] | 2.83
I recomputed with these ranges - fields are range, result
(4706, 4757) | 3.355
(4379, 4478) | 2.74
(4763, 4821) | 3.379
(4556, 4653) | 2.962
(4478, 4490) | 2.636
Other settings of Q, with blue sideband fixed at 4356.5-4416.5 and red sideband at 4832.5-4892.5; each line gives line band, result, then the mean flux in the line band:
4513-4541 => 0.19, 2.23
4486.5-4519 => 0.06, 2.48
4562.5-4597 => 0.05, 2.62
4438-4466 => 0.03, 2.49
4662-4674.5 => 0.02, 2.85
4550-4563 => 0.04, 2.63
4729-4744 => -0.02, 3.06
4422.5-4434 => 0.06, 2.37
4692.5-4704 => 0.09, 2.7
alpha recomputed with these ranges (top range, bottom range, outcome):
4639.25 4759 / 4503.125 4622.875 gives 1.16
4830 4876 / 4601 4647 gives 1.18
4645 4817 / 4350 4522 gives 1.20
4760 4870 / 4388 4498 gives 1.25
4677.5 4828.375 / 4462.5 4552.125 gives 1.26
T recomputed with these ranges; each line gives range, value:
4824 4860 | 3.1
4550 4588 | 2.62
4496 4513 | 2.48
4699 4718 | 2.84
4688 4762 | 3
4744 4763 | 3.18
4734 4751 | 3.1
